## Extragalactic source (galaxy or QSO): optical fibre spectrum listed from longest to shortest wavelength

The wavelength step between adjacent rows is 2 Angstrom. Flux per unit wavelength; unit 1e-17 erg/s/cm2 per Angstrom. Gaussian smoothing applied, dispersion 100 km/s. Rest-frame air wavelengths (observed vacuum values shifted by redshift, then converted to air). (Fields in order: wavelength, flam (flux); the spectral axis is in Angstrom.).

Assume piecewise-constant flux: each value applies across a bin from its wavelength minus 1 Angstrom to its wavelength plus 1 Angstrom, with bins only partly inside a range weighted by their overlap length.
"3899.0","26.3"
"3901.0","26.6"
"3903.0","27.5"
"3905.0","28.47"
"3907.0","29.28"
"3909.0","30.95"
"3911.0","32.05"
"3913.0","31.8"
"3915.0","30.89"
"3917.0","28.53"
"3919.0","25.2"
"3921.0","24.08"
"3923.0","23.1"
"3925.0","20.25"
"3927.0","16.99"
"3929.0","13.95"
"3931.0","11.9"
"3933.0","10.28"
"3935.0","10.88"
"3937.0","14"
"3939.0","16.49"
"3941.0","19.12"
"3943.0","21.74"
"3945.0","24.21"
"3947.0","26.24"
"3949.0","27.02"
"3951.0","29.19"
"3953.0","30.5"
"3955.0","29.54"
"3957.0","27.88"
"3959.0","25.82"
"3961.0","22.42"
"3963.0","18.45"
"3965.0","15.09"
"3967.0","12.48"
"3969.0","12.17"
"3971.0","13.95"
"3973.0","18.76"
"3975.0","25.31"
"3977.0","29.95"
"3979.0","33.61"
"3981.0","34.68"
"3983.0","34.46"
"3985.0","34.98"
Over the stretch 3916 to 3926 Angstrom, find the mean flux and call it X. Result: 24.2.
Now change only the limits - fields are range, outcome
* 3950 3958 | 29.3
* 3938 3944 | 19.1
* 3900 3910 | 28.6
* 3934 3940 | 13.8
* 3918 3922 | 24.6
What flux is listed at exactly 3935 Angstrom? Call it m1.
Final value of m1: 10.88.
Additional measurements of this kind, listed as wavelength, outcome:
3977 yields 29.95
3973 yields 18.76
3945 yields 24.21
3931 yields 11.9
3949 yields 27.02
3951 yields 29.19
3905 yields 28.47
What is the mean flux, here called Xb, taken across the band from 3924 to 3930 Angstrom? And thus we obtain 17.1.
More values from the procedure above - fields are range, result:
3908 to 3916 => 31.4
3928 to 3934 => 12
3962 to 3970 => 14.5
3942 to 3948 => 24.1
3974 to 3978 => 27.6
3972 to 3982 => 28.5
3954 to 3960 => 27.7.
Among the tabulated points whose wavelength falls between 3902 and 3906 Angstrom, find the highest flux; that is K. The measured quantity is 28.47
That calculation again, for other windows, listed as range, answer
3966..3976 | 25.31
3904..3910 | 30.95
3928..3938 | 14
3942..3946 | 24.21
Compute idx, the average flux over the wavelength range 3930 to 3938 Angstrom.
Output 11.8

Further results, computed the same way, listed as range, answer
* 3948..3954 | 28.9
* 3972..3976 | 22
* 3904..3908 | 28.9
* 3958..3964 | 22.2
